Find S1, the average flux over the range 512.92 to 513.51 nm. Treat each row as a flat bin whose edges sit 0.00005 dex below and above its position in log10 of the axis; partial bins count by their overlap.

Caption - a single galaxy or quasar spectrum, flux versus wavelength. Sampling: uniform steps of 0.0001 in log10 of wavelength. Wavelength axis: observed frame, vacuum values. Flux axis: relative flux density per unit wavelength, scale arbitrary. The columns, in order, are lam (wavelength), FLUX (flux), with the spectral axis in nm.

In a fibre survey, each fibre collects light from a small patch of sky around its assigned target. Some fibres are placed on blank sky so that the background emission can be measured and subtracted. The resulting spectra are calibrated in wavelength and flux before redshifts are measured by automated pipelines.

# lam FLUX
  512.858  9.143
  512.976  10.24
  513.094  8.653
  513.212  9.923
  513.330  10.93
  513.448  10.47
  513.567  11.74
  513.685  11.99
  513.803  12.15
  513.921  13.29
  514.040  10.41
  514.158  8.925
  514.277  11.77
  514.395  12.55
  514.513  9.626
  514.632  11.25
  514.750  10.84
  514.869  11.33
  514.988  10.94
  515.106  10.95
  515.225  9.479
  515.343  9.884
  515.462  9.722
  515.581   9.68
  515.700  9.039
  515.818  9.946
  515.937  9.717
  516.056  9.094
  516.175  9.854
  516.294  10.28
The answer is 10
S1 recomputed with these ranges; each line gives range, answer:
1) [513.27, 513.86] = 11.5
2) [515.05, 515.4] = 10.1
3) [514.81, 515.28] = 10.7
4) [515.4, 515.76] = 9.48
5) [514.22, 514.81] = 11.2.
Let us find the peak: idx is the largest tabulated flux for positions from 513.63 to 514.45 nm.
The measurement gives 13.29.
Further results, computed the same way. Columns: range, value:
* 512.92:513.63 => 11.74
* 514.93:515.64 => 10.95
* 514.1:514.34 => 11.77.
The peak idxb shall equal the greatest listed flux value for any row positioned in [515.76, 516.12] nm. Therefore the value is 9.946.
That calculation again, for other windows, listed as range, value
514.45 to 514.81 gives 11.25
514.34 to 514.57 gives 12.55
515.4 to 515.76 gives 9.722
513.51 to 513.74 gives 11.99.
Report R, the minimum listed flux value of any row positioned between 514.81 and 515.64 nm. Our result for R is 9.479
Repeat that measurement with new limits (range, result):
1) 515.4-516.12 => 9.039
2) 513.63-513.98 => 11.99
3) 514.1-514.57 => 8.925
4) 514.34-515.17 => 9.626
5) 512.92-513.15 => 8.653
